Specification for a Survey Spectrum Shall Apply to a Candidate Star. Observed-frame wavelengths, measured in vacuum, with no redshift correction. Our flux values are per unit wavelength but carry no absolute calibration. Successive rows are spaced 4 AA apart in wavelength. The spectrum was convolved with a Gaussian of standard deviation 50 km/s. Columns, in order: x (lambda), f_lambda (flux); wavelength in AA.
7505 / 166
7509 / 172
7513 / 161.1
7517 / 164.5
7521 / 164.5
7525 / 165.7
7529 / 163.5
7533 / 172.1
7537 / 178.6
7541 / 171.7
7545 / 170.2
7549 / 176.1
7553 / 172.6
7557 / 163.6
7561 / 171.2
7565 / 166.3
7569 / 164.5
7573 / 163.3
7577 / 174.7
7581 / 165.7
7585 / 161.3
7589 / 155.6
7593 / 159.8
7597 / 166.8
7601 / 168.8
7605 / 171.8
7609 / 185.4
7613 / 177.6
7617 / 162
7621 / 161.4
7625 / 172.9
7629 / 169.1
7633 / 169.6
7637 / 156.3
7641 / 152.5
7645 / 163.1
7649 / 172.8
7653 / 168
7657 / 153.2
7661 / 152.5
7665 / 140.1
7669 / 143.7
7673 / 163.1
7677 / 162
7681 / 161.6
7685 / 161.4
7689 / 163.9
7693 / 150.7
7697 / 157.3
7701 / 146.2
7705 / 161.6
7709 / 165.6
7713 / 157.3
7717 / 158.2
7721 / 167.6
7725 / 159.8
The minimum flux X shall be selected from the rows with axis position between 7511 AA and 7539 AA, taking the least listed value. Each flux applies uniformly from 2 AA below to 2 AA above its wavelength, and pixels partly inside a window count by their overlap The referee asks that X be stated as 161.1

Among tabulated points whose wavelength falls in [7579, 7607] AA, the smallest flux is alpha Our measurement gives 155.6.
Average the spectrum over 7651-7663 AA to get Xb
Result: 158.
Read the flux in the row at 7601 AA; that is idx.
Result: 168.8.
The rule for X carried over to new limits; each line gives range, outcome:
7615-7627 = 161.4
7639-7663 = 152.5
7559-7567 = 166.3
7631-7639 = 156.3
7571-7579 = 163.3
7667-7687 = 143.7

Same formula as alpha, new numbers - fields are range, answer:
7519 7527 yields 164.5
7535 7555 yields 170.2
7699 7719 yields 146.2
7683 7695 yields 150.7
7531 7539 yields 172.1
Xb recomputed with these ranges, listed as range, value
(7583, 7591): 158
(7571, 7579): 169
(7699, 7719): 158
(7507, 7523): 166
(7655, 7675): 151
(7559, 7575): 166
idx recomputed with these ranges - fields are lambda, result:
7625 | 172.9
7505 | 166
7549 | 176.1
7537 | 178.6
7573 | 163.3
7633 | 169.6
